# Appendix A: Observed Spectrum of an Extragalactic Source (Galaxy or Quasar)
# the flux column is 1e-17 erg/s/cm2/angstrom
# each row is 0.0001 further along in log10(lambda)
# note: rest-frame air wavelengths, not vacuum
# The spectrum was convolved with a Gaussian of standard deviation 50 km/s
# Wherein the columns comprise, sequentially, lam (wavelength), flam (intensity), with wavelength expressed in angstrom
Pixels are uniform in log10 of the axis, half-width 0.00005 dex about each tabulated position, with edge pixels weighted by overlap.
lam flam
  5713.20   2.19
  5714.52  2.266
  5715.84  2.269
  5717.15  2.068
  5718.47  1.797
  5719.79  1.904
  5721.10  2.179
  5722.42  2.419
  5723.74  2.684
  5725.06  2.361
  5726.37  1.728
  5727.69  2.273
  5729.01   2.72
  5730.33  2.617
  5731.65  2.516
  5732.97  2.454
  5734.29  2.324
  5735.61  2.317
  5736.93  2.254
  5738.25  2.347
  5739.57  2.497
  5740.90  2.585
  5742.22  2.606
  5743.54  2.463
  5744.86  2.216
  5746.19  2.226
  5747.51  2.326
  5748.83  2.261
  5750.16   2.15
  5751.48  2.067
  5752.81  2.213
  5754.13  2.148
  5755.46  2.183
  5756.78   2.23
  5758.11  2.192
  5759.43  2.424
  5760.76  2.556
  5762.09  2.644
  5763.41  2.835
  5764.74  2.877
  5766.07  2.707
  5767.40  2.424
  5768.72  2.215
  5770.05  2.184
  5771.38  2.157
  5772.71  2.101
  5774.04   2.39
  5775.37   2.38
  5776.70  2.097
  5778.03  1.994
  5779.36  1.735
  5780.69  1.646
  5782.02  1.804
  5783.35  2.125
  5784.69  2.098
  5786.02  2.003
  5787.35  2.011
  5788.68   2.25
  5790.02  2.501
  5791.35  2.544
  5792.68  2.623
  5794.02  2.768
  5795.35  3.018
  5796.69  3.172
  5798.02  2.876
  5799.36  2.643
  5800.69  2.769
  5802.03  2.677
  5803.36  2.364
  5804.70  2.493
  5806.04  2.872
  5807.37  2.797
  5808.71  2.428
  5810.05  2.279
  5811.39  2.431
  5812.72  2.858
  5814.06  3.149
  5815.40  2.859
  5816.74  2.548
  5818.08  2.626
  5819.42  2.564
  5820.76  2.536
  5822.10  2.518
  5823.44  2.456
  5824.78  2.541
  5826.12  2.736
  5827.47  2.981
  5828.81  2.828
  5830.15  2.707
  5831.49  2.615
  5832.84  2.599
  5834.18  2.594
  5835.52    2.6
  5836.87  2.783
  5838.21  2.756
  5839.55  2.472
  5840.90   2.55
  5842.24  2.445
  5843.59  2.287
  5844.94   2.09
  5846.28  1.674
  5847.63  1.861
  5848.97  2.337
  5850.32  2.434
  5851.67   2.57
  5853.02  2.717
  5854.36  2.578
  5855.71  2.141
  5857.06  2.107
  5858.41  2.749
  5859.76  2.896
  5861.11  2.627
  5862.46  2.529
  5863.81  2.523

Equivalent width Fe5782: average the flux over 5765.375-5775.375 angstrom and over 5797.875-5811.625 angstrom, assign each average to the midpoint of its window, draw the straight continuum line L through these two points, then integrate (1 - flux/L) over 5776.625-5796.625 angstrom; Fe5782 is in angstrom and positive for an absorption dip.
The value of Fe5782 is 1.7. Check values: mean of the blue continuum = 2.32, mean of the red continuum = 2.6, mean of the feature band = 2.25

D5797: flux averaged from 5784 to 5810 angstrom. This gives 2.57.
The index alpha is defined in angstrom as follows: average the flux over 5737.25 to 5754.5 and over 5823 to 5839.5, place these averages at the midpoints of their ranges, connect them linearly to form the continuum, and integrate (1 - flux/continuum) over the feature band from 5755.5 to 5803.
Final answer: 1.4 angstrom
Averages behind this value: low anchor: 2.32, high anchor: 2.68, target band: 2.39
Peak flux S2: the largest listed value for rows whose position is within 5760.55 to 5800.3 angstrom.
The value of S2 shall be 3.172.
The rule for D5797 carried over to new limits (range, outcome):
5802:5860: 2.54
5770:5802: 2.34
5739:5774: 2.36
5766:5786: 2.12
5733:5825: 2.42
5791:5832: 2.69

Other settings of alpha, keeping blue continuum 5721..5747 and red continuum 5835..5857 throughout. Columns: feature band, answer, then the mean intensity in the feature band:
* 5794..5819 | -3.4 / 2.71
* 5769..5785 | 2.2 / 2.06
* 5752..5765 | -0.1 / 2.41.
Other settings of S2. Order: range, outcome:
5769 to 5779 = 2.39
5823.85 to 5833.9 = 2.981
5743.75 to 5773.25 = 2.877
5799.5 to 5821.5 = 3.149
